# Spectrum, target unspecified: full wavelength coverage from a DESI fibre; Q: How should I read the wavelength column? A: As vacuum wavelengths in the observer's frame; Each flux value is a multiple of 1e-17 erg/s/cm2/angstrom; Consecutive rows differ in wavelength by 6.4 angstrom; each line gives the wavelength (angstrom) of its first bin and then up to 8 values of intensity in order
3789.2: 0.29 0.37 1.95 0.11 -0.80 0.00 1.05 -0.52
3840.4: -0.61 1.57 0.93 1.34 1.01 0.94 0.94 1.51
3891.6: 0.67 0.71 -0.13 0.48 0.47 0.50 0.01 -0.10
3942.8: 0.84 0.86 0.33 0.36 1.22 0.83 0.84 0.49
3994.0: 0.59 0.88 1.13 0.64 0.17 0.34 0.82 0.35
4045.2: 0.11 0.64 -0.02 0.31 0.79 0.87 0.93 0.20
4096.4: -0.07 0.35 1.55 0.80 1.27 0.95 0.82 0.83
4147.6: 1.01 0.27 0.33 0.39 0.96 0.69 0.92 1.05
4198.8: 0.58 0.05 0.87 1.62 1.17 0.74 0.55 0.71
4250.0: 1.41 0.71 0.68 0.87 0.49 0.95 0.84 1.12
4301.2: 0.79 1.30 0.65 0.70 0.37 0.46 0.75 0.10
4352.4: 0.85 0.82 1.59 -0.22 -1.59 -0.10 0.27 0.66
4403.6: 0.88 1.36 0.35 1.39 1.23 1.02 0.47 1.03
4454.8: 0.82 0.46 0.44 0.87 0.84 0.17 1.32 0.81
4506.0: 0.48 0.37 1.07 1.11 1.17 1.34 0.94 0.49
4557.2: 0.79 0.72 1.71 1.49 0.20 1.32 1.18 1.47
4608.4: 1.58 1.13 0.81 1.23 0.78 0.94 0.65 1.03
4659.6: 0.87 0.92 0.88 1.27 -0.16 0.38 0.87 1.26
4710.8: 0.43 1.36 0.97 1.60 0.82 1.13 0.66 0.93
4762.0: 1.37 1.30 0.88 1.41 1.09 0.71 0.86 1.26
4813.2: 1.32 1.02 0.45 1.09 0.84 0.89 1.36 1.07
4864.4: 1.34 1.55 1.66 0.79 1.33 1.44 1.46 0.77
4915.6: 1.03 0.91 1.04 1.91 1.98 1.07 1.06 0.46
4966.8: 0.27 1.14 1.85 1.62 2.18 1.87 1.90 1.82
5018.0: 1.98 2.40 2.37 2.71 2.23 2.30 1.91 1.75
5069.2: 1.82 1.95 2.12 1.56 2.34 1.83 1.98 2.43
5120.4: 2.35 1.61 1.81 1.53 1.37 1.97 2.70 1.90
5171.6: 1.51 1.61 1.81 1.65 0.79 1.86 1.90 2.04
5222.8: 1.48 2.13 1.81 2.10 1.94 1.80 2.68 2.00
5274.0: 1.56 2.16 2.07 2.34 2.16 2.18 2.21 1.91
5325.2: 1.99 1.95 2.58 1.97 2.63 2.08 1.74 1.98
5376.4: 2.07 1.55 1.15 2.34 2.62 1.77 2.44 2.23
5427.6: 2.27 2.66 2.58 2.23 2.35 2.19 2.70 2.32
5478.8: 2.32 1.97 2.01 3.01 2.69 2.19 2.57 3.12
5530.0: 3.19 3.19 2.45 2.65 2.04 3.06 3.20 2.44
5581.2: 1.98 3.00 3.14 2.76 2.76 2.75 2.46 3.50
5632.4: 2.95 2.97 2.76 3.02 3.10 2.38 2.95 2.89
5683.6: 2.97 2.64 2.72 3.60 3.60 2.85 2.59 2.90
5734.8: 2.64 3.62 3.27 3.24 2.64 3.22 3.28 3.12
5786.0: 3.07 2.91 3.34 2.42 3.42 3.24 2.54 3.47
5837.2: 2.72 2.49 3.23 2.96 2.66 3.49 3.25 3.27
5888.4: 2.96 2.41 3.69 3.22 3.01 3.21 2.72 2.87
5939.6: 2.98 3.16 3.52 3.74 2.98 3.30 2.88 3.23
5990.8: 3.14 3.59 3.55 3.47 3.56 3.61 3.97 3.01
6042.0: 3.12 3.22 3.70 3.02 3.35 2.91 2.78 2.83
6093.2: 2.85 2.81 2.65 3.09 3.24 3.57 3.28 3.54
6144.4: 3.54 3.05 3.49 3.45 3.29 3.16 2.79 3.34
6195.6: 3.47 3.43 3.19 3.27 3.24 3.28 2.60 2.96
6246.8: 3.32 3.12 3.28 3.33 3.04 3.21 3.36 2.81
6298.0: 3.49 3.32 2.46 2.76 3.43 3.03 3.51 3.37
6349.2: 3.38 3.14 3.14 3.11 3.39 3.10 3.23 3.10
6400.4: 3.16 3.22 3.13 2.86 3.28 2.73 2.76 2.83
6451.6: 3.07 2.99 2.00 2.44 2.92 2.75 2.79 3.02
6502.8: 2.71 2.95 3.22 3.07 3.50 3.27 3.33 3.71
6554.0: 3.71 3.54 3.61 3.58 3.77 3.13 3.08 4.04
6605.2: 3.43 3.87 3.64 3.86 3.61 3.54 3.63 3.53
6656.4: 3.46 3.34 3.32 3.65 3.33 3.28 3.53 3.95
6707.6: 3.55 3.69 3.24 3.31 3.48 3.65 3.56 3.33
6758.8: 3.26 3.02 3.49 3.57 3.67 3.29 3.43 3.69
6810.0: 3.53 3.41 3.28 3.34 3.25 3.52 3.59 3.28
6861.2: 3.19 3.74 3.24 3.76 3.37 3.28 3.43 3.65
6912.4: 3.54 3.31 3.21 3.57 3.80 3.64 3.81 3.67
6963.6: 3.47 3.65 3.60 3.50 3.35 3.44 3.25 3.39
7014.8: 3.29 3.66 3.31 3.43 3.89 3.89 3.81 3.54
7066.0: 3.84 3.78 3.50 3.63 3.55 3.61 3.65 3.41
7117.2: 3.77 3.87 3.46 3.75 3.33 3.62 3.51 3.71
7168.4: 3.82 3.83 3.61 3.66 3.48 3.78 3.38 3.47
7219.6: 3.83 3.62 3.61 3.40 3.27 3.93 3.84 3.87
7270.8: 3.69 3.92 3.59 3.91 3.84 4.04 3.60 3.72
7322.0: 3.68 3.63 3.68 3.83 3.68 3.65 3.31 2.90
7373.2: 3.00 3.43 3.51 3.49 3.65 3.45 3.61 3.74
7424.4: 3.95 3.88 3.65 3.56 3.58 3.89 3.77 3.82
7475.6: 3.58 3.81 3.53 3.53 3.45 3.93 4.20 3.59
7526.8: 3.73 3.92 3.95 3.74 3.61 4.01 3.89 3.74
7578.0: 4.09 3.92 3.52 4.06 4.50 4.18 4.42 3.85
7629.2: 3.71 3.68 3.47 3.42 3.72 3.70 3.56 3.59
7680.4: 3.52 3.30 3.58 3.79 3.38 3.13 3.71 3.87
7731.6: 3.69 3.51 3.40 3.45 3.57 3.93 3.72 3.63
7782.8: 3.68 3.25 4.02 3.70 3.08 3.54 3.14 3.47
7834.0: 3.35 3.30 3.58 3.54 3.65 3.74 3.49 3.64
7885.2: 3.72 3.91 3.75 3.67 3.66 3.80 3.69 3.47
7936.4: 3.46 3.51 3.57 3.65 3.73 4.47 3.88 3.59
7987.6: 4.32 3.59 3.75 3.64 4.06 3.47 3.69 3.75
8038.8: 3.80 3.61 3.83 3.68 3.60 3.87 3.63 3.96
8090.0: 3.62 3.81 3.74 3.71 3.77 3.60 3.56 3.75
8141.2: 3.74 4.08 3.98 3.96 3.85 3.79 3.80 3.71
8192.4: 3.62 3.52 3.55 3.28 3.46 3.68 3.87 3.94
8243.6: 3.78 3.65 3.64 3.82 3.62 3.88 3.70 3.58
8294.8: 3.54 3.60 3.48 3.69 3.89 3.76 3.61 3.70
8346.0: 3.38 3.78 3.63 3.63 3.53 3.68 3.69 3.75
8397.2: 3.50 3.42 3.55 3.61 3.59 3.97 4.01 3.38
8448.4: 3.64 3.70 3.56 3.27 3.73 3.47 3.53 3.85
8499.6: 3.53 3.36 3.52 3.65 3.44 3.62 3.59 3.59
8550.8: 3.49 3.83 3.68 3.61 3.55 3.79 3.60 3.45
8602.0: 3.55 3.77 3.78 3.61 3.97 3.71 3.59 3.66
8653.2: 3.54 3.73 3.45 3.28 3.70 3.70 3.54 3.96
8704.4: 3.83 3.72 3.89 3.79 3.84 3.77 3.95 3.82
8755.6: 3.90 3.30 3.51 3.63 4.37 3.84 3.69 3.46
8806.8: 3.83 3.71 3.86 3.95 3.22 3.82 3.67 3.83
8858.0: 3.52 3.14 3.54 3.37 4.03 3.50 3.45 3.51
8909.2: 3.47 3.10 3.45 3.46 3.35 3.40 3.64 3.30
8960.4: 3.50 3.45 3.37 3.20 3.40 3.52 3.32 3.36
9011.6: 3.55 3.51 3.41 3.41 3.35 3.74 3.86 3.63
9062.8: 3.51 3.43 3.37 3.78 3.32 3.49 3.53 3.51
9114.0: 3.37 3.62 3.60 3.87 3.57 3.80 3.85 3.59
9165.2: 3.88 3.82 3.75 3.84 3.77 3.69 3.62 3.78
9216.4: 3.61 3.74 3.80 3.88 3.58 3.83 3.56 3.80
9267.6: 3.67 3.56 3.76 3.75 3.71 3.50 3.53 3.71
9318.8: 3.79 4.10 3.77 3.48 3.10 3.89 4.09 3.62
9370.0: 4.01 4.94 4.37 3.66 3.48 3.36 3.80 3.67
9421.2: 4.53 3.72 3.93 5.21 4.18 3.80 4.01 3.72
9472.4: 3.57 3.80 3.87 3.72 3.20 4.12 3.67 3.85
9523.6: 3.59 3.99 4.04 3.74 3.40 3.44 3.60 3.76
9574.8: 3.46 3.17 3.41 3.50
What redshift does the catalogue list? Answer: 0.25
